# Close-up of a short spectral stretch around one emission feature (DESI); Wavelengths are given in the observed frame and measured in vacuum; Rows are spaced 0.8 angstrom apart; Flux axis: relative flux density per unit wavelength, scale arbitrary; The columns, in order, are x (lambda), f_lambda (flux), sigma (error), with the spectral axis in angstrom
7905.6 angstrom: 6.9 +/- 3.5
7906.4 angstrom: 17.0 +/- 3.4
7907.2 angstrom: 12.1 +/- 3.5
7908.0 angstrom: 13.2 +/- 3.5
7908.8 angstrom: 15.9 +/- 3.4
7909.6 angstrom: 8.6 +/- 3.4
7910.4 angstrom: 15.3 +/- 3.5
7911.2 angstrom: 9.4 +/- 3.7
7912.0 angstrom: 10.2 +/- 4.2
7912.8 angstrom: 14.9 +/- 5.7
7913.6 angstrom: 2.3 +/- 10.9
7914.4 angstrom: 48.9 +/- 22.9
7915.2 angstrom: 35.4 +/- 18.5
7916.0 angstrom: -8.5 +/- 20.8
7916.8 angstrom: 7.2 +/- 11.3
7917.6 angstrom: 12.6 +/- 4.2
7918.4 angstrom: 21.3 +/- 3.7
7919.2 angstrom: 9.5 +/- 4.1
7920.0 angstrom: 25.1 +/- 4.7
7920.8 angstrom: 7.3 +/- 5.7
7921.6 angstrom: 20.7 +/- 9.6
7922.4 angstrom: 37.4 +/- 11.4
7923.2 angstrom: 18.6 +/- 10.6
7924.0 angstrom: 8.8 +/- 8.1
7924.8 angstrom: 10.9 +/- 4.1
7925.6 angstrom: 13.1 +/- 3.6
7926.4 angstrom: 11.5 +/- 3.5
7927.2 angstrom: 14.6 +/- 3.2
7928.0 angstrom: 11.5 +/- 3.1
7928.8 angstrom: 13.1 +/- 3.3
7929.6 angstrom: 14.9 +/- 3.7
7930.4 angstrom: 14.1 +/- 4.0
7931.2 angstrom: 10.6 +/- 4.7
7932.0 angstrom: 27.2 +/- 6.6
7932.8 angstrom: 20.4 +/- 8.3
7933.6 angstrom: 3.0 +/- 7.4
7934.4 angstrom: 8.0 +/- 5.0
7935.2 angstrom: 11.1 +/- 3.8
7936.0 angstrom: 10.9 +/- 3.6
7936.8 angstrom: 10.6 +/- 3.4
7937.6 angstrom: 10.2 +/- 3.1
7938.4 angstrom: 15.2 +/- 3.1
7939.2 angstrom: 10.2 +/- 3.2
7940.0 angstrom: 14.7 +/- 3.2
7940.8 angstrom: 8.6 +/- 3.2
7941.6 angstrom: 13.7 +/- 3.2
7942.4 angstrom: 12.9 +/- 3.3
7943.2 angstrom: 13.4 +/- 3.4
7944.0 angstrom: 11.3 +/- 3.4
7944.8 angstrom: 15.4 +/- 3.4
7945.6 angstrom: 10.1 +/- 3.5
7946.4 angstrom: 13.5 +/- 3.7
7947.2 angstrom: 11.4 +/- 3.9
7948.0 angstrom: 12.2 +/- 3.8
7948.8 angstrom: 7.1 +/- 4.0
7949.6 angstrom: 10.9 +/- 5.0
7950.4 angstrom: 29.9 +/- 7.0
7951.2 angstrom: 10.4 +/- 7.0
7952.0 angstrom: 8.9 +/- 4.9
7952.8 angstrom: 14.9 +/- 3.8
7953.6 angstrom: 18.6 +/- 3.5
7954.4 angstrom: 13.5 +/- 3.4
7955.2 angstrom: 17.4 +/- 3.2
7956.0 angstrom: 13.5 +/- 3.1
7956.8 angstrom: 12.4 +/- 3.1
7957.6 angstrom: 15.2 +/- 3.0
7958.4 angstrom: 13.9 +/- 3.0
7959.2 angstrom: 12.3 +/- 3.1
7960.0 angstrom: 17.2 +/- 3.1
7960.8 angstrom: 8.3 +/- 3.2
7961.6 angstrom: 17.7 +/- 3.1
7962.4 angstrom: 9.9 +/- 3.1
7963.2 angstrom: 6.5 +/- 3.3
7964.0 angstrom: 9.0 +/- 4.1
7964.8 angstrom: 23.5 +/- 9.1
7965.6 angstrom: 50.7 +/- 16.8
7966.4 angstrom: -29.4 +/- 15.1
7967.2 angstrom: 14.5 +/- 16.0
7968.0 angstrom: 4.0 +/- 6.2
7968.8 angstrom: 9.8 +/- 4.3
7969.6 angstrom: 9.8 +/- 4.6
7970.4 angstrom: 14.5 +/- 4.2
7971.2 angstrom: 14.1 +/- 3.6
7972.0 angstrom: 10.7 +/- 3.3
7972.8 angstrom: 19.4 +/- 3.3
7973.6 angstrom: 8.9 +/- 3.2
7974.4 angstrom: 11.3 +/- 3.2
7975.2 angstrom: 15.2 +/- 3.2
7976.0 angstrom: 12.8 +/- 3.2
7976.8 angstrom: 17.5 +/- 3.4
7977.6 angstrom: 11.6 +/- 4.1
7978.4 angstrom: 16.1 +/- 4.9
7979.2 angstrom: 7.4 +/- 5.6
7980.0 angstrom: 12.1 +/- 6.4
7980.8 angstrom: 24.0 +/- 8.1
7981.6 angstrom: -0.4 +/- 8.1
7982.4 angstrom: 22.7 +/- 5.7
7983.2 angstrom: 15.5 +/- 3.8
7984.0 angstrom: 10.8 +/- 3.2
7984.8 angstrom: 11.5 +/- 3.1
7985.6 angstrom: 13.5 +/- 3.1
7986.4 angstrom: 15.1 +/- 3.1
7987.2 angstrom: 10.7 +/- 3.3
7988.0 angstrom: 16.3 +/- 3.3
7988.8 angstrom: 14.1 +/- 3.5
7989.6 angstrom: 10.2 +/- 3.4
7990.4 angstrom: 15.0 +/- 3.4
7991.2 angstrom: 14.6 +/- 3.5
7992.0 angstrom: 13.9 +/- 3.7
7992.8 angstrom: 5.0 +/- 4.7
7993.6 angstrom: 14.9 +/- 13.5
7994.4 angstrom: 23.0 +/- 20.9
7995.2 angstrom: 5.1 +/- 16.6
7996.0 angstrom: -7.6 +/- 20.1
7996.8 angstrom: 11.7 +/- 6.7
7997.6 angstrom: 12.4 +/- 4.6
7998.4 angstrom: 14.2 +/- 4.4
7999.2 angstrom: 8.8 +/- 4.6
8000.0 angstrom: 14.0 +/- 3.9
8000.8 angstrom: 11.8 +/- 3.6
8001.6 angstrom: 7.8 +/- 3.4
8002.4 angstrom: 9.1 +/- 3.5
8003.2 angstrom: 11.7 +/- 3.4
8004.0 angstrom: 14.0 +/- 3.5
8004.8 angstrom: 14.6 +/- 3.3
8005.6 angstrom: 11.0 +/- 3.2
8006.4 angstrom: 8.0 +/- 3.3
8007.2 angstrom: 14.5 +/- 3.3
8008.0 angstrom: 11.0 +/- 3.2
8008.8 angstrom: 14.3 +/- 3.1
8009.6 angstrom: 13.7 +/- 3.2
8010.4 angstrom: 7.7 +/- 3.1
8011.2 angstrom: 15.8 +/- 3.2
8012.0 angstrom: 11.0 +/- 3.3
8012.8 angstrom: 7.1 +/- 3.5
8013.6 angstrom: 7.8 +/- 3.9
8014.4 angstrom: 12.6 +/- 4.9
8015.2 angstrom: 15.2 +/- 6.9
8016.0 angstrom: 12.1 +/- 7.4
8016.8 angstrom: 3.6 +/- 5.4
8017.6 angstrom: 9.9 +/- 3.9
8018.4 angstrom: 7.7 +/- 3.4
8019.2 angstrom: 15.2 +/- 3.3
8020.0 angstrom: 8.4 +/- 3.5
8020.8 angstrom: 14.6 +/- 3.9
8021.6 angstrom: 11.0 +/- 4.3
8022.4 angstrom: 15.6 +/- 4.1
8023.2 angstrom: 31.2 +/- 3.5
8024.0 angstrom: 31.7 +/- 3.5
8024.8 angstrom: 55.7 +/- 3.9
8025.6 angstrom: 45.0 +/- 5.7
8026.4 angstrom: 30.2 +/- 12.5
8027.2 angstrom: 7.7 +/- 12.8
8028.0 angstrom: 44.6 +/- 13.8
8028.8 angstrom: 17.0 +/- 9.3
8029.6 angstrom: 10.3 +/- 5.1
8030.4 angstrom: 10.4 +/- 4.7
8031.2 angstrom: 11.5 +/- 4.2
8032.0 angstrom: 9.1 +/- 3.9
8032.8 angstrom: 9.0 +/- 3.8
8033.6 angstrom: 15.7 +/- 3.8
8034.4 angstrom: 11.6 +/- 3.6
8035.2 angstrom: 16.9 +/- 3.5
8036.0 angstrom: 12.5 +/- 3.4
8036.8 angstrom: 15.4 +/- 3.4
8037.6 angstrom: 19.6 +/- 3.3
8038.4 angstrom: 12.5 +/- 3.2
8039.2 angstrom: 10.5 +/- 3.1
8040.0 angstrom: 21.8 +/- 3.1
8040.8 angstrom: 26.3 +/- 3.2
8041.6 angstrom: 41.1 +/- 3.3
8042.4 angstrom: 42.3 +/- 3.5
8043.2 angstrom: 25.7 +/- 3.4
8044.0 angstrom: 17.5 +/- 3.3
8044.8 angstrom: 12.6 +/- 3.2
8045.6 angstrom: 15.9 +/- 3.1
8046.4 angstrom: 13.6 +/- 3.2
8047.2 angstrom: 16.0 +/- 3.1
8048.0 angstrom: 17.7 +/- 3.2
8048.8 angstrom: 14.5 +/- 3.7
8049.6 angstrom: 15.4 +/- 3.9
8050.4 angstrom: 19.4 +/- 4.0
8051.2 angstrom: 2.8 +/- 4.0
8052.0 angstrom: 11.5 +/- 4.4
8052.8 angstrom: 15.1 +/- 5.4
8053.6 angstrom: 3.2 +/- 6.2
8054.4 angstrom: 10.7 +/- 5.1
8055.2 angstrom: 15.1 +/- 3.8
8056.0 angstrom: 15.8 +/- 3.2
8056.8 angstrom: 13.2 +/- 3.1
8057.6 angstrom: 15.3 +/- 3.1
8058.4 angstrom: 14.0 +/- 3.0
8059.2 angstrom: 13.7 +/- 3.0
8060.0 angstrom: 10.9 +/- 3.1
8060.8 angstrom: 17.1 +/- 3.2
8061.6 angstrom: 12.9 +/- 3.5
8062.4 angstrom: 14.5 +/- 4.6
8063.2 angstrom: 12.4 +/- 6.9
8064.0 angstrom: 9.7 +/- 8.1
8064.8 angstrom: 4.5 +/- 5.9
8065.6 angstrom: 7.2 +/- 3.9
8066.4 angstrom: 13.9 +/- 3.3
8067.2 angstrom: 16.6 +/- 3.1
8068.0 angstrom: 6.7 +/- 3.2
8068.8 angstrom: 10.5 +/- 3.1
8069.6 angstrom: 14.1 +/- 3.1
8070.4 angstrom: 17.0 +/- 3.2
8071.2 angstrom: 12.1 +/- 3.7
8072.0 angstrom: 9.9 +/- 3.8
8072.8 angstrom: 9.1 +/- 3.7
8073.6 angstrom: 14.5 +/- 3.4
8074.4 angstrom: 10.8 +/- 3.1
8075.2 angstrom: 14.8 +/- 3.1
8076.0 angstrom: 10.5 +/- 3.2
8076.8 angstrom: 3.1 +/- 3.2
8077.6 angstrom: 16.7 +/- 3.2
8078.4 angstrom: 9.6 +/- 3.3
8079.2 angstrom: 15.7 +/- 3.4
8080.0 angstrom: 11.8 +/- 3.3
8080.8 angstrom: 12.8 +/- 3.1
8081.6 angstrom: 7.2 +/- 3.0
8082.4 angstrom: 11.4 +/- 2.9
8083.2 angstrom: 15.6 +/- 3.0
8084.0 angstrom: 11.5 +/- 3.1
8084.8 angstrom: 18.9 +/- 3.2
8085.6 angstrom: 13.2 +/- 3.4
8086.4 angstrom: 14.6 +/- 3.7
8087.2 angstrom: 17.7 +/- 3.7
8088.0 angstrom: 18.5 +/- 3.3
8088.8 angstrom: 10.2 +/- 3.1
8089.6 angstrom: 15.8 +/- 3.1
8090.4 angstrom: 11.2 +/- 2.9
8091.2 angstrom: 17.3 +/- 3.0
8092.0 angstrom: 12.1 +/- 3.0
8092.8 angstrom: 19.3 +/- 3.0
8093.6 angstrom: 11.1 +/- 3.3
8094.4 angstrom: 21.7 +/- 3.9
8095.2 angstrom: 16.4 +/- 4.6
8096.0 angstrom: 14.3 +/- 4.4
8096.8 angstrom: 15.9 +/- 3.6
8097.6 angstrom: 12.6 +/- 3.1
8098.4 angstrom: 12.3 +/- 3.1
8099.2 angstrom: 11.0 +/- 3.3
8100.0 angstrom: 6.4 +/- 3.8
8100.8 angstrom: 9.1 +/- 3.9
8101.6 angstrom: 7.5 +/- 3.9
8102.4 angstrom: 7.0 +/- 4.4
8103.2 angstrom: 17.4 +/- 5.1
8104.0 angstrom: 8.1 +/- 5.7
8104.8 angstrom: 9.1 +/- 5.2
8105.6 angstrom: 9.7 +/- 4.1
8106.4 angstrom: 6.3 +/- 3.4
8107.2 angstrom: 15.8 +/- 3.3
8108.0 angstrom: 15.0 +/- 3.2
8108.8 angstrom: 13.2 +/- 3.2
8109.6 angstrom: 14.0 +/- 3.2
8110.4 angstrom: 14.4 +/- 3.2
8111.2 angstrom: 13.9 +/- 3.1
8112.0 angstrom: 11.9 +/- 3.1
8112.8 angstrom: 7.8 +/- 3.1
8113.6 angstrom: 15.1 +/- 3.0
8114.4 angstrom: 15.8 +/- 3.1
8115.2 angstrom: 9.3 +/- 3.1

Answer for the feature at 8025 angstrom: [S II] 6716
